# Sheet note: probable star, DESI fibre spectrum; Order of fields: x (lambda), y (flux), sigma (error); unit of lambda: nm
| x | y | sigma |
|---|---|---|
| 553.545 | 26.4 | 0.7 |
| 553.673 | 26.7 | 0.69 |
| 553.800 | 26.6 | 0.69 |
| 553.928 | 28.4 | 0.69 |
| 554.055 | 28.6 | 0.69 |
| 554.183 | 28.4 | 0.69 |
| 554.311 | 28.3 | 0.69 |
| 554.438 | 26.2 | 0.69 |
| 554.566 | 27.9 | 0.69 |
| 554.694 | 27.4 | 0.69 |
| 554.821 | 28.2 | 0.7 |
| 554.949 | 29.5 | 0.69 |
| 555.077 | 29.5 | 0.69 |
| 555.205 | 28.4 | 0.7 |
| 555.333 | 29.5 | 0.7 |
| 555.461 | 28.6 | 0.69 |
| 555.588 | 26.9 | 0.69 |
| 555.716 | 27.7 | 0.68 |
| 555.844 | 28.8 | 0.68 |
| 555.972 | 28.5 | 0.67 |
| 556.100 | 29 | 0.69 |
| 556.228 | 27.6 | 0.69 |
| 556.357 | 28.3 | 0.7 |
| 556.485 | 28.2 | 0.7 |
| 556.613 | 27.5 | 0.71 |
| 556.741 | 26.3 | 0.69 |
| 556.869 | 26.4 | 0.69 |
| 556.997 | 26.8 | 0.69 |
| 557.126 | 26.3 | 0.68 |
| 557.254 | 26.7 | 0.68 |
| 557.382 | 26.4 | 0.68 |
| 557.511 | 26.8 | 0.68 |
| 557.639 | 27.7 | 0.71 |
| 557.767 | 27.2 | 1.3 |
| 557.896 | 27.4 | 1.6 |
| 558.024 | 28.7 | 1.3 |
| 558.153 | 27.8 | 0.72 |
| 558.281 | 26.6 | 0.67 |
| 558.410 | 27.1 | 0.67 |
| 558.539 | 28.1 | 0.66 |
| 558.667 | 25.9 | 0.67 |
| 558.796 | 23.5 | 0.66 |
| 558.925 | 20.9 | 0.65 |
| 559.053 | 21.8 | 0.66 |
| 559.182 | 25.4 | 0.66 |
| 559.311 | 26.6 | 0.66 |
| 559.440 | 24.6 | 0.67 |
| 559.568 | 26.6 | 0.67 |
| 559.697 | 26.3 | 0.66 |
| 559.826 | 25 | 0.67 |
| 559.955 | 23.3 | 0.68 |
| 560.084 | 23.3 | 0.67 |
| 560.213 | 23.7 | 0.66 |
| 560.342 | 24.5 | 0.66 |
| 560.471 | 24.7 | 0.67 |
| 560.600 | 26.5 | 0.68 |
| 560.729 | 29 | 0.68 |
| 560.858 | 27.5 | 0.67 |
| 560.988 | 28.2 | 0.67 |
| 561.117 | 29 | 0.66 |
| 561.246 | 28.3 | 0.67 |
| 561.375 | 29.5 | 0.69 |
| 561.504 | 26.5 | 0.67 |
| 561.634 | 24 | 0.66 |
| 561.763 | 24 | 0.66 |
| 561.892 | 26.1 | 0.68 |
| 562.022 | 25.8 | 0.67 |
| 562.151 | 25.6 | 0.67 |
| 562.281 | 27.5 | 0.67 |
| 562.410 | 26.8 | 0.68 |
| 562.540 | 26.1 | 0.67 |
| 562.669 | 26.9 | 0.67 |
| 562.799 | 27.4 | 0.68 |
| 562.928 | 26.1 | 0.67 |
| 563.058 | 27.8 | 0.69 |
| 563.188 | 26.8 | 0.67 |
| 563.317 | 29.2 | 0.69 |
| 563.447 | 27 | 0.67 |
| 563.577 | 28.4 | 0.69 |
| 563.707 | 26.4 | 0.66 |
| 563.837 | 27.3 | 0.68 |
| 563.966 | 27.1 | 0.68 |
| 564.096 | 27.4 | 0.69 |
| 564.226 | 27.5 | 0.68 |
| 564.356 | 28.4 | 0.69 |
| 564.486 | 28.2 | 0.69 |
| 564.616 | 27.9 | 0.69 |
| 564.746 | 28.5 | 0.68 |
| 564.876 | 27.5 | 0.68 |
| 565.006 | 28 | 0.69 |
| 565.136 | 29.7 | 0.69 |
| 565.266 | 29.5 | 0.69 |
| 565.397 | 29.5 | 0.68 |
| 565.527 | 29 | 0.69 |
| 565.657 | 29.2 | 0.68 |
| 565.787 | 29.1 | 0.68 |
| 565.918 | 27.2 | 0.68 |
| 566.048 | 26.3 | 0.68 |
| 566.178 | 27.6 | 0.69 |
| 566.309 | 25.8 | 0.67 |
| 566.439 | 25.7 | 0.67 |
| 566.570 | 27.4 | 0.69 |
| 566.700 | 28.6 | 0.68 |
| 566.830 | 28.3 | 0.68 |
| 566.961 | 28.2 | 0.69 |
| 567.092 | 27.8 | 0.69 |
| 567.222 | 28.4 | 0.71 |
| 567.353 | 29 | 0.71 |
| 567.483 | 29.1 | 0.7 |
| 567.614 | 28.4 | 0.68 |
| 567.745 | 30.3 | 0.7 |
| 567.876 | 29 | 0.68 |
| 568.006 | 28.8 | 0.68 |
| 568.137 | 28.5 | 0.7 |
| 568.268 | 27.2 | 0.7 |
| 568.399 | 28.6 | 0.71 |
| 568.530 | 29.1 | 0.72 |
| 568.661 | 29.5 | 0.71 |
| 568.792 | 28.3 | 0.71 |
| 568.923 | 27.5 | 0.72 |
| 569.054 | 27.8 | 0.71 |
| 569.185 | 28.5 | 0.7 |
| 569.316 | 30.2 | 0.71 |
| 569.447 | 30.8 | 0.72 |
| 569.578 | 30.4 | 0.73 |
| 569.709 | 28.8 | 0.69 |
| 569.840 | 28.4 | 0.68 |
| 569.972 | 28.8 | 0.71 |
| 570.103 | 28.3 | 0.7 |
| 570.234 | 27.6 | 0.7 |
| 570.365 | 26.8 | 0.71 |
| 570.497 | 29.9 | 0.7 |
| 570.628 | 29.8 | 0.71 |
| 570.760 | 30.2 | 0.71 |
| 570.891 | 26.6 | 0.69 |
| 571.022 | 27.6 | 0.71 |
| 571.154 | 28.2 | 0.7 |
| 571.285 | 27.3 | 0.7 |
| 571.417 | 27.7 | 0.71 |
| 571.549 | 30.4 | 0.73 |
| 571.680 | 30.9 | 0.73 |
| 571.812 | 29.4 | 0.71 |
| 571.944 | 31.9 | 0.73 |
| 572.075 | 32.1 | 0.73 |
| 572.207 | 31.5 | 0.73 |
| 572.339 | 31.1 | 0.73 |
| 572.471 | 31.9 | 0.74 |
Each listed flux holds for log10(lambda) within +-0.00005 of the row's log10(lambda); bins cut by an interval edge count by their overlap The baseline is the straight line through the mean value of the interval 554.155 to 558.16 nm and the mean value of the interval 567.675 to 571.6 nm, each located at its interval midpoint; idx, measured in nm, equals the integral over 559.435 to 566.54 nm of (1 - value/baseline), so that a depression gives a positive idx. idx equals 0.31 nm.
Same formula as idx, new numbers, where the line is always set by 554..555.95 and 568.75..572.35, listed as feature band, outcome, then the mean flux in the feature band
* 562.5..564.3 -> 0.09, 27.3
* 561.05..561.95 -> 0.06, 26.8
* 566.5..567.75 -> 0.02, 28.5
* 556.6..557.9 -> 0.07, 26.8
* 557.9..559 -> 0.09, 26.1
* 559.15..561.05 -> 0.19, 25.7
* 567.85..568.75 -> 0.01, 28.6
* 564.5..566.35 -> 0.04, 28.2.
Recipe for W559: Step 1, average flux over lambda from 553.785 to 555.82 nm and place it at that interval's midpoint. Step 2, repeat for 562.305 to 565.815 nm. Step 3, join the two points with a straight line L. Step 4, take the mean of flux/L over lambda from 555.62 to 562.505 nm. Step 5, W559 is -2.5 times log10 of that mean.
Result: 0.06 mag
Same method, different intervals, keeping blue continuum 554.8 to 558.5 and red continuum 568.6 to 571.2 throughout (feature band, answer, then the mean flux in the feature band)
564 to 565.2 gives 0.009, 28.1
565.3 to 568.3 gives 0.010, 28.2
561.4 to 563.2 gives 0.074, 26.3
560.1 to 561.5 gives 0.043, 26.9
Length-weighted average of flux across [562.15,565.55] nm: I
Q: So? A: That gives 27.7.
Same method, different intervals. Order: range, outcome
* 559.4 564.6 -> 26.6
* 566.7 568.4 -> 28.6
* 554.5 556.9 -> 28.1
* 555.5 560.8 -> 26.4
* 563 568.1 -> 28.1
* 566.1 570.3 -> 28.5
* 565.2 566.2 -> 28.5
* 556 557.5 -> 27.2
